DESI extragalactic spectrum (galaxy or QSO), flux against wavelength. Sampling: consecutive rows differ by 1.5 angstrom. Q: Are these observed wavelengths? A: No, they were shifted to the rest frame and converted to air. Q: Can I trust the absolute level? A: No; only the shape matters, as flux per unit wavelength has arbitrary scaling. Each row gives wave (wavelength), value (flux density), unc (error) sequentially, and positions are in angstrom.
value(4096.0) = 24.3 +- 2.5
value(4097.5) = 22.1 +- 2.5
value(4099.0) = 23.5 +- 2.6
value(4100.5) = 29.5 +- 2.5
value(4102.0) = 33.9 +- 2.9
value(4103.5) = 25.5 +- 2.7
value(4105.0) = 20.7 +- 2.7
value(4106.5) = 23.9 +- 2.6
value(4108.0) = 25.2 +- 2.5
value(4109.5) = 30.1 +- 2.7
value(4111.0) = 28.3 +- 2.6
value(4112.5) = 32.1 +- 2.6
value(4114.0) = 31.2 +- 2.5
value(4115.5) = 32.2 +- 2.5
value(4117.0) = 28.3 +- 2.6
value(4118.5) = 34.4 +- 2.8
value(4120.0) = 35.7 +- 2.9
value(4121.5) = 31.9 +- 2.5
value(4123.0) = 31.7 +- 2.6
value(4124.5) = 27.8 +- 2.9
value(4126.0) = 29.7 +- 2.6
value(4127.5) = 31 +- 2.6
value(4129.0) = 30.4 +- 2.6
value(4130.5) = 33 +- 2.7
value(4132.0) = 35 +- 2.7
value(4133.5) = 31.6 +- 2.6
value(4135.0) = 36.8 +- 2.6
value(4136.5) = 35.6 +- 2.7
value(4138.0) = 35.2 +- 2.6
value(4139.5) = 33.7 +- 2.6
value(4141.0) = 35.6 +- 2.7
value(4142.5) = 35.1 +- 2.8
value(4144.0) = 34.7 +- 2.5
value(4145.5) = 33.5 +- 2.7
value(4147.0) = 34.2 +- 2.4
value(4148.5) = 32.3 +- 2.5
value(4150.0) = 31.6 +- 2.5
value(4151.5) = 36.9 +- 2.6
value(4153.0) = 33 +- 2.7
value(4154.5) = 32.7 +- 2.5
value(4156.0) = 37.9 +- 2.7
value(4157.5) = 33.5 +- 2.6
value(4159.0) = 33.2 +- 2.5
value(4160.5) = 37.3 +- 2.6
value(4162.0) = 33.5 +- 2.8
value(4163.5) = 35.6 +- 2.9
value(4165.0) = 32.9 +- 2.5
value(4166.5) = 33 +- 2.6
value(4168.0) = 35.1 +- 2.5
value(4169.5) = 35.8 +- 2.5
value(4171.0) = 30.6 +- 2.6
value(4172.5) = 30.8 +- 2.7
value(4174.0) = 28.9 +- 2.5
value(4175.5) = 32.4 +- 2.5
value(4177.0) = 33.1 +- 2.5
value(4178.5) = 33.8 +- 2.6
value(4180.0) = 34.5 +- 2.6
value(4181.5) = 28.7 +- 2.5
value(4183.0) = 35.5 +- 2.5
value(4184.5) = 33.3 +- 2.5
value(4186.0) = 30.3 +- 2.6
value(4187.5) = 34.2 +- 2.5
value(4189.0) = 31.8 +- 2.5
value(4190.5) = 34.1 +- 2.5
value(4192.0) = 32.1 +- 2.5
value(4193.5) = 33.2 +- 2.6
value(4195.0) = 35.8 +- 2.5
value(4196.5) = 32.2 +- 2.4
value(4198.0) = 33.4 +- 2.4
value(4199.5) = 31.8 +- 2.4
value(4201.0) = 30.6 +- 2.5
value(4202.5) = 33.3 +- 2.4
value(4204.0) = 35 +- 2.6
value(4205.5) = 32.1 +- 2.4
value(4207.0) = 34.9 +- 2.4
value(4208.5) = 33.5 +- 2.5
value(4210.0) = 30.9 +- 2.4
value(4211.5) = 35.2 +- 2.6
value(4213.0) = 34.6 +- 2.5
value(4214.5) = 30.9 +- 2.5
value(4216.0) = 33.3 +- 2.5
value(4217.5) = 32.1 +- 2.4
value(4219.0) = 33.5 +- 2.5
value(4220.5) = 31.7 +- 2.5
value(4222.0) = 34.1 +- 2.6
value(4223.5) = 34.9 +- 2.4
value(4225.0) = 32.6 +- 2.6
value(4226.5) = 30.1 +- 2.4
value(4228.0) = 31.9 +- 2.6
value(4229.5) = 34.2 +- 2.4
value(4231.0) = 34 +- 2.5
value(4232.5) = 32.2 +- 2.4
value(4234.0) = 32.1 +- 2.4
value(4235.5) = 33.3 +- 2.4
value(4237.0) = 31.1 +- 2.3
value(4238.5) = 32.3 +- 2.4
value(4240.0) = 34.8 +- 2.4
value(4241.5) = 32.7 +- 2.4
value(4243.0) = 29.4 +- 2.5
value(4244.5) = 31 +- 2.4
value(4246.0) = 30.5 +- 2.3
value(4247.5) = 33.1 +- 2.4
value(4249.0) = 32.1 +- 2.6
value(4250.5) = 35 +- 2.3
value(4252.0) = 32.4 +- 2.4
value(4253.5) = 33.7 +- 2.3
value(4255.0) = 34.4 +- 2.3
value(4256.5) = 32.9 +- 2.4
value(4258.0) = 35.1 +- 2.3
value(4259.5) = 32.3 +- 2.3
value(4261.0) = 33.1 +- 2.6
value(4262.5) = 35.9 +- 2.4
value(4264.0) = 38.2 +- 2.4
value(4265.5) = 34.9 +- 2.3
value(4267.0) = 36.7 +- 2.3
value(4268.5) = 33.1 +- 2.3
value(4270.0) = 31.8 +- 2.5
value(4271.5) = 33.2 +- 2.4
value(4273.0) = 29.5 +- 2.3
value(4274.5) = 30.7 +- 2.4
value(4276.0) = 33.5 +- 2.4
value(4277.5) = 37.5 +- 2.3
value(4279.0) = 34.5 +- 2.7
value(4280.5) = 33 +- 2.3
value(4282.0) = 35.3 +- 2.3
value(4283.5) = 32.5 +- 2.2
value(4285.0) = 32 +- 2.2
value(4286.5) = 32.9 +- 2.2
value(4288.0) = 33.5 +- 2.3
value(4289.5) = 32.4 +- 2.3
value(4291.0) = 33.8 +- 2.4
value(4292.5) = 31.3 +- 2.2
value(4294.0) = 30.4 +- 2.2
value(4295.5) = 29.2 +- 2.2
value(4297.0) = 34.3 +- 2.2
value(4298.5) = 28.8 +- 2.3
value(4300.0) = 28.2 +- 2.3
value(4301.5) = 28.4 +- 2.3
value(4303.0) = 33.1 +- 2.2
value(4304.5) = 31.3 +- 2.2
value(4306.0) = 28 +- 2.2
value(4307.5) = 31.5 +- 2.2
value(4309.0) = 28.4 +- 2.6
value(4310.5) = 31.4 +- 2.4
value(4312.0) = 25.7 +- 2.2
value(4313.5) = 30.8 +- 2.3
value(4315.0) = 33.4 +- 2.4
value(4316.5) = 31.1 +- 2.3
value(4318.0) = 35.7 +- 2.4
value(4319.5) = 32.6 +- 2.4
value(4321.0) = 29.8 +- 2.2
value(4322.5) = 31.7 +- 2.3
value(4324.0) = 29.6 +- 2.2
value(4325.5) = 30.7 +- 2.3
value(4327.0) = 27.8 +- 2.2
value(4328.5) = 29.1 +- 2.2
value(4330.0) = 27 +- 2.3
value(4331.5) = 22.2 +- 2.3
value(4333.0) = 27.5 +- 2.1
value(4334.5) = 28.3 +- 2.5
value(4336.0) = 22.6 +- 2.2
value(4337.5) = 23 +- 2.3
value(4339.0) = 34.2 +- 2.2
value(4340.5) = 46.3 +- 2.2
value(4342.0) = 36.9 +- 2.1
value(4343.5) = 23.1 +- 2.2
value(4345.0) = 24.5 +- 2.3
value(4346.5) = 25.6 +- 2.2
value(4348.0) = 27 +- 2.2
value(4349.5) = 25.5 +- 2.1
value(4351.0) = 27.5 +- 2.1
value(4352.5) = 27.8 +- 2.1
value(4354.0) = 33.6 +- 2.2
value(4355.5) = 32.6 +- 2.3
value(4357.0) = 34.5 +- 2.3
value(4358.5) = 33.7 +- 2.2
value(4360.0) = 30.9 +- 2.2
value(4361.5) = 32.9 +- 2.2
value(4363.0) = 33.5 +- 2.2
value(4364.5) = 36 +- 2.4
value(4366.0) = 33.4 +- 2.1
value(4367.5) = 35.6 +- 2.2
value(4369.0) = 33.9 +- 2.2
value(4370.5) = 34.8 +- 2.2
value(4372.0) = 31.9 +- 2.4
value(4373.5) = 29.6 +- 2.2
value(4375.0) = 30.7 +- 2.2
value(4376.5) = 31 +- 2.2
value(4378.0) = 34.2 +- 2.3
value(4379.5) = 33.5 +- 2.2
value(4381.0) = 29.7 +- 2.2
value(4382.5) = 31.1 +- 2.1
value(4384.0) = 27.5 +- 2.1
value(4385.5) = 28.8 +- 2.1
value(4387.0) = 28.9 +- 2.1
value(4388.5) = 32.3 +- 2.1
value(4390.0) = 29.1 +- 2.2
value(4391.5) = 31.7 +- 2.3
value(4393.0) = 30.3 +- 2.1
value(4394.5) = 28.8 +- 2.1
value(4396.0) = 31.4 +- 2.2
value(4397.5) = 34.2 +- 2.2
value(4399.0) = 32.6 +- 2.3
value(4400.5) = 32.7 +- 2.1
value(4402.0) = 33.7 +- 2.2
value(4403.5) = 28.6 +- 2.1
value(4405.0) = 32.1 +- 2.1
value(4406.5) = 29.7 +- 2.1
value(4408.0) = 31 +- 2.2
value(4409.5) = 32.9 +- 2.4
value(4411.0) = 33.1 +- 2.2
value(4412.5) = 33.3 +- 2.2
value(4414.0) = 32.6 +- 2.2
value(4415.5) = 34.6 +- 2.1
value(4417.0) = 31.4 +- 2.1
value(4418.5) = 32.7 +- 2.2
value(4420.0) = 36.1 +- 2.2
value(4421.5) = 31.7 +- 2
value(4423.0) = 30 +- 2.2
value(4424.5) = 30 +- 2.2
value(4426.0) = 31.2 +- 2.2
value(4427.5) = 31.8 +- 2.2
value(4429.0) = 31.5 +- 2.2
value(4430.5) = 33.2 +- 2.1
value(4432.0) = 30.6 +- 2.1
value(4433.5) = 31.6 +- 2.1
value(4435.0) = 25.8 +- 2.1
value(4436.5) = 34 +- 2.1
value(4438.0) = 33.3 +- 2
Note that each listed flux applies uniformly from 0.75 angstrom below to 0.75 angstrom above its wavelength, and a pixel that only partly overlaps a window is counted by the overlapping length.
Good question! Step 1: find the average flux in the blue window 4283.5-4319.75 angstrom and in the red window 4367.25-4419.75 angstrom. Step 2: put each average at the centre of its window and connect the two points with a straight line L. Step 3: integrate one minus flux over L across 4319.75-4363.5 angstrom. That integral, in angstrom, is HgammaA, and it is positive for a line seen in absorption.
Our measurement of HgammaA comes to 2.5 angstrom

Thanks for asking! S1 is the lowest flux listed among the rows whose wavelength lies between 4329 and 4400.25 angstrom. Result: 22.2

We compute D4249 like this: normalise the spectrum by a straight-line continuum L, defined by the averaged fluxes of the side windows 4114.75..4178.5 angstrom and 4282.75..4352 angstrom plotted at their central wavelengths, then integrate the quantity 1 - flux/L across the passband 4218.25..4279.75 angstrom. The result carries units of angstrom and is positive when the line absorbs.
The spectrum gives -3.67 angstrom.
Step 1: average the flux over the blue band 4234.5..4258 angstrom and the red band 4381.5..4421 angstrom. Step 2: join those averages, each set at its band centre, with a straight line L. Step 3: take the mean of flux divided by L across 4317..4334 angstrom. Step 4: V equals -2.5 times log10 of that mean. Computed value 0.09 mag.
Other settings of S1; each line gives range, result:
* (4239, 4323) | 25.7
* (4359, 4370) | 30.9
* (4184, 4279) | 29.4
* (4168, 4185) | 28.7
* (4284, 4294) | 30.4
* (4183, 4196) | 30.3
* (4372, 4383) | 29.6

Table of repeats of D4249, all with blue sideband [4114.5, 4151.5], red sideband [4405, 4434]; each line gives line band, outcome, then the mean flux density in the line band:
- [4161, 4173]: -0.23 angstrom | 33.5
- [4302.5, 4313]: 0.83 angstrom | 29.9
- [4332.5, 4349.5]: 1.82 angstrom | 28.9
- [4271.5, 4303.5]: 0.35 angstrom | 32.2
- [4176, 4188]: -0.01 angstrom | 32.9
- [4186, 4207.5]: -0.16 angstrom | 33.1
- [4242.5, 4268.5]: -0.79 angstrom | 33.6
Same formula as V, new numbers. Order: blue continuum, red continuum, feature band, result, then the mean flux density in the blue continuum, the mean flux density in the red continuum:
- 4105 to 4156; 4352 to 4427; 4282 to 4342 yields 0.05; 32.2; 32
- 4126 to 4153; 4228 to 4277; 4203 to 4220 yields 0.00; 33.8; 33.1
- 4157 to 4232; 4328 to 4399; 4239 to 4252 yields 0.00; 33.1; 30.6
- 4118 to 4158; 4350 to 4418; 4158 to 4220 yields 0.00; 33.5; 31.8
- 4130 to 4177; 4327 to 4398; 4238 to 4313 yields -0.01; 33.9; 30.6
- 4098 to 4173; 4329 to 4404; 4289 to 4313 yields 0.03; 32.1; 30.7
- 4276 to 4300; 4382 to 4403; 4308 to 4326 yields 0.04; 32.6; 30.9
